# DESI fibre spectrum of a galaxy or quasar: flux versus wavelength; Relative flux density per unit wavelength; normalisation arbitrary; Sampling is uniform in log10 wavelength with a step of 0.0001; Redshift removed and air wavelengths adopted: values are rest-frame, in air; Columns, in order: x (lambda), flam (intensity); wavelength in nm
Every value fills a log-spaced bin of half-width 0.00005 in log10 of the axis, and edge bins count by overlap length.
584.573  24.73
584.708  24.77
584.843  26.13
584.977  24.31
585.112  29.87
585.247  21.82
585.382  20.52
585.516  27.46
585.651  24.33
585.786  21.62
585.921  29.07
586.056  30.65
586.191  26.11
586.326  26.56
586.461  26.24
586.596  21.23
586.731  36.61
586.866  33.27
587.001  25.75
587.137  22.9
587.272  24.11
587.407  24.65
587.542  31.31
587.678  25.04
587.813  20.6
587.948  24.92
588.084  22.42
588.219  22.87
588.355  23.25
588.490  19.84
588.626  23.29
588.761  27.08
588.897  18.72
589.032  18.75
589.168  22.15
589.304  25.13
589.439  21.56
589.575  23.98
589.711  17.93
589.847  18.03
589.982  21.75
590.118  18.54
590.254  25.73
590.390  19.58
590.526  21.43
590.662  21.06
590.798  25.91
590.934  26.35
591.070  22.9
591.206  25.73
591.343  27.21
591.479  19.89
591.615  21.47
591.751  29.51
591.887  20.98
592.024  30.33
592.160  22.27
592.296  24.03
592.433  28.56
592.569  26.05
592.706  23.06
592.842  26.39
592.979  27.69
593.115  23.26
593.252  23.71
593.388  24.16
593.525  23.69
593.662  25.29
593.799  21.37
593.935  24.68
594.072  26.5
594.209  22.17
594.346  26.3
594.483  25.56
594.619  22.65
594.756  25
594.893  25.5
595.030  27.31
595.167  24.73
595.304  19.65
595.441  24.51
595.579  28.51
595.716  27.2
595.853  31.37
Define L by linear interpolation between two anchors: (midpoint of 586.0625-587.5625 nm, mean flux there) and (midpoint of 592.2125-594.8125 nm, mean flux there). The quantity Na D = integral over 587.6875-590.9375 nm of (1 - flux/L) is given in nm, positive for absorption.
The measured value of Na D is 0.52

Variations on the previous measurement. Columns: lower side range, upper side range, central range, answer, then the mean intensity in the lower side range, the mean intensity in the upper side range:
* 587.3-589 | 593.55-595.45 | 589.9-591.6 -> 0.070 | 23.6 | 24.4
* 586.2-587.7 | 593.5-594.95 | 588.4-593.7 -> 0.446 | 27.1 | 24.4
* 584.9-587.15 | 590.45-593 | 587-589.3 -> 0.218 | 26.5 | 24.7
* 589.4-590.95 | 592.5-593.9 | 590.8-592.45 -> -0.133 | 21.7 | 24.5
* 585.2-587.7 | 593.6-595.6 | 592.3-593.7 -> -0.013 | 26.3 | 24.6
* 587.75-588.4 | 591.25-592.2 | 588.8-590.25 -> 0.155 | 22.8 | 24.6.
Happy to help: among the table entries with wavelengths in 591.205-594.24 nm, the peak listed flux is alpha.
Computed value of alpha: 30.33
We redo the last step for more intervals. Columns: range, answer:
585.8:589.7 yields 36.61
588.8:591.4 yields 27.21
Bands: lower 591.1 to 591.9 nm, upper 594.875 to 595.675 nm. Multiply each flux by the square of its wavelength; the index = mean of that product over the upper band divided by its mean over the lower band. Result 1.04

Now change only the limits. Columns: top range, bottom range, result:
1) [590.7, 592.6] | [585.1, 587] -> 0.95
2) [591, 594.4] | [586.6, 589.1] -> 1.02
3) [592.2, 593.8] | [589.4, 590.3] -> 1.20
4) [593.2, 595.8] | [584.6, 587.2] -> 0.97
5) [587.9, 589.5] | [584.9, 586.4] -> 0.88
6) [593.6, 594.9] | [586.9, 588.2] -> 1.01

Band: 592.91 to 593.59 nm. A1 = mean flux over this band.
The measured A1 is 24.5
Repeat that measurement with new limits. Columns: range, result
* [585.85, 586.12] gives 29.7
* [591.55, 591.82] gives 25.6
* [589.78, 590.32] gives 21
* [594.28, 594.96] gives 25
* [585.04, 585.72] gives 24.8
